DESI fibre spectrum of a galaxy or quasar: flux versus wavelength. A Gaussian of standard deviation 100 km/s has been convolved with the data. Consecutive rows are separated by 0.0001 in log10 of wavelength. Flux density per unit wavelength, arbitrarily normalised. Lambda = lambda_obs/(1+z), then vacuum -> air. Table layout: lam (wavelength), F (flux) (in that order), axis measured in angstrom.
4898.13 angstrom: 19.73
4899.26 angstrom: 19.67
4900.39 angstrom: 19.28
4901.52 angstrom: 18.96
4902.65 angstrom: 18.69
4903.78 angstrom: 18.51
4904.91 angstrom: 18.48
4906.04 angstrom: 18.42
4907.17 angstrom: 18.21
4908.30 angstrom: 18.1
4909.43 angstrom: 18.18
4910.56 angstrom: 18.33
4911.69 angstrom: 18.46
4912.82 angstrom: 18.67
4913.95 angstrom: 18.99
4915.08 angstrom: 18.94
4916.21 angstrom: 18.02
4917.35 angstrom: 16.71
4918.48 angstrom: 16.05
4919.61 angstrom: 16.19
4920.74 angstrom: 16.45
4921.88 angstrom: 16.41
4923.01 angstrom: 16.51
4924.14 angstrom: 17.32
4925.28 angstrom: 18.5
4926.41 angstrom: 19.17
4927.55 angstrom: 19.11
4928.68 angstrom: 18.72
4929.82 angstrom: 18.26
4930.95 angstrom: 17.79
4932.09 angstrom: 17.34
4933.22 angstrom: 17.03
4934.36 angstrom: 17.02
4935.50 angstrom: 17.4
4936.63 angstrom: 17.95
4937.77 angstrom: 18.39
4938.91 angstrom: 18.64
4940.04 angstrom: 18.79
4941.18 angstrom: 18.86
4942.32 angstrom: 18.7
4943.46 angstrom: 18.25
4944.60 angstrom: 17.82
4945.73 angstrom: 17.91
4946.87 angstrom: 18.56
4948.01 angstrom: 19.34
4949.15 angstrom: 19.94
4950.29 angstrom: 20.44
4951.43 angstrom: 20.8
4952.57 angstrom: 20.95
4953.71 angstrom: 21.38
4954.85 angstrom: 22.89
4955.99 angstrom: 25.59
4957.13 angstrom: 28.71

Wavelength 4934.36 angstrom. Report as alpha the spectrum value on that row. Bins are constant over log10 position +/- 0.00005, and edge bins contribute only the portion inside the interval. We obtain 17.02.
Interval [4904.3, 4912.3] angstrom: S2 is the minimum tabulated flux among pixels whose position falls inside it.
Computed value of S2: 18.1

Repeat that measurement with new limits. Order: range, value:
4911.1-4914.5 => 18.46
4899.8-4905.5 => 18.48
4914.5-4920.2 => 16.05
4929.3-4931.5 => 17.79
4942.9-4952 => 17.82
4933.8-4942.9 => 17.02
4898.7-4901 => 19.28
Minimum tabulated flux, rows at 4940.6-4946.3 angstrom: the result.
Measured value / 17.82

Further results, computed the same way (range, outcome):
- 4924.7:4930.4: 18.26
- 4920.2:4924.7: 16.41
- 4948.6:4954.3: 19.94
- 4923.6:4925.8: 17.32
